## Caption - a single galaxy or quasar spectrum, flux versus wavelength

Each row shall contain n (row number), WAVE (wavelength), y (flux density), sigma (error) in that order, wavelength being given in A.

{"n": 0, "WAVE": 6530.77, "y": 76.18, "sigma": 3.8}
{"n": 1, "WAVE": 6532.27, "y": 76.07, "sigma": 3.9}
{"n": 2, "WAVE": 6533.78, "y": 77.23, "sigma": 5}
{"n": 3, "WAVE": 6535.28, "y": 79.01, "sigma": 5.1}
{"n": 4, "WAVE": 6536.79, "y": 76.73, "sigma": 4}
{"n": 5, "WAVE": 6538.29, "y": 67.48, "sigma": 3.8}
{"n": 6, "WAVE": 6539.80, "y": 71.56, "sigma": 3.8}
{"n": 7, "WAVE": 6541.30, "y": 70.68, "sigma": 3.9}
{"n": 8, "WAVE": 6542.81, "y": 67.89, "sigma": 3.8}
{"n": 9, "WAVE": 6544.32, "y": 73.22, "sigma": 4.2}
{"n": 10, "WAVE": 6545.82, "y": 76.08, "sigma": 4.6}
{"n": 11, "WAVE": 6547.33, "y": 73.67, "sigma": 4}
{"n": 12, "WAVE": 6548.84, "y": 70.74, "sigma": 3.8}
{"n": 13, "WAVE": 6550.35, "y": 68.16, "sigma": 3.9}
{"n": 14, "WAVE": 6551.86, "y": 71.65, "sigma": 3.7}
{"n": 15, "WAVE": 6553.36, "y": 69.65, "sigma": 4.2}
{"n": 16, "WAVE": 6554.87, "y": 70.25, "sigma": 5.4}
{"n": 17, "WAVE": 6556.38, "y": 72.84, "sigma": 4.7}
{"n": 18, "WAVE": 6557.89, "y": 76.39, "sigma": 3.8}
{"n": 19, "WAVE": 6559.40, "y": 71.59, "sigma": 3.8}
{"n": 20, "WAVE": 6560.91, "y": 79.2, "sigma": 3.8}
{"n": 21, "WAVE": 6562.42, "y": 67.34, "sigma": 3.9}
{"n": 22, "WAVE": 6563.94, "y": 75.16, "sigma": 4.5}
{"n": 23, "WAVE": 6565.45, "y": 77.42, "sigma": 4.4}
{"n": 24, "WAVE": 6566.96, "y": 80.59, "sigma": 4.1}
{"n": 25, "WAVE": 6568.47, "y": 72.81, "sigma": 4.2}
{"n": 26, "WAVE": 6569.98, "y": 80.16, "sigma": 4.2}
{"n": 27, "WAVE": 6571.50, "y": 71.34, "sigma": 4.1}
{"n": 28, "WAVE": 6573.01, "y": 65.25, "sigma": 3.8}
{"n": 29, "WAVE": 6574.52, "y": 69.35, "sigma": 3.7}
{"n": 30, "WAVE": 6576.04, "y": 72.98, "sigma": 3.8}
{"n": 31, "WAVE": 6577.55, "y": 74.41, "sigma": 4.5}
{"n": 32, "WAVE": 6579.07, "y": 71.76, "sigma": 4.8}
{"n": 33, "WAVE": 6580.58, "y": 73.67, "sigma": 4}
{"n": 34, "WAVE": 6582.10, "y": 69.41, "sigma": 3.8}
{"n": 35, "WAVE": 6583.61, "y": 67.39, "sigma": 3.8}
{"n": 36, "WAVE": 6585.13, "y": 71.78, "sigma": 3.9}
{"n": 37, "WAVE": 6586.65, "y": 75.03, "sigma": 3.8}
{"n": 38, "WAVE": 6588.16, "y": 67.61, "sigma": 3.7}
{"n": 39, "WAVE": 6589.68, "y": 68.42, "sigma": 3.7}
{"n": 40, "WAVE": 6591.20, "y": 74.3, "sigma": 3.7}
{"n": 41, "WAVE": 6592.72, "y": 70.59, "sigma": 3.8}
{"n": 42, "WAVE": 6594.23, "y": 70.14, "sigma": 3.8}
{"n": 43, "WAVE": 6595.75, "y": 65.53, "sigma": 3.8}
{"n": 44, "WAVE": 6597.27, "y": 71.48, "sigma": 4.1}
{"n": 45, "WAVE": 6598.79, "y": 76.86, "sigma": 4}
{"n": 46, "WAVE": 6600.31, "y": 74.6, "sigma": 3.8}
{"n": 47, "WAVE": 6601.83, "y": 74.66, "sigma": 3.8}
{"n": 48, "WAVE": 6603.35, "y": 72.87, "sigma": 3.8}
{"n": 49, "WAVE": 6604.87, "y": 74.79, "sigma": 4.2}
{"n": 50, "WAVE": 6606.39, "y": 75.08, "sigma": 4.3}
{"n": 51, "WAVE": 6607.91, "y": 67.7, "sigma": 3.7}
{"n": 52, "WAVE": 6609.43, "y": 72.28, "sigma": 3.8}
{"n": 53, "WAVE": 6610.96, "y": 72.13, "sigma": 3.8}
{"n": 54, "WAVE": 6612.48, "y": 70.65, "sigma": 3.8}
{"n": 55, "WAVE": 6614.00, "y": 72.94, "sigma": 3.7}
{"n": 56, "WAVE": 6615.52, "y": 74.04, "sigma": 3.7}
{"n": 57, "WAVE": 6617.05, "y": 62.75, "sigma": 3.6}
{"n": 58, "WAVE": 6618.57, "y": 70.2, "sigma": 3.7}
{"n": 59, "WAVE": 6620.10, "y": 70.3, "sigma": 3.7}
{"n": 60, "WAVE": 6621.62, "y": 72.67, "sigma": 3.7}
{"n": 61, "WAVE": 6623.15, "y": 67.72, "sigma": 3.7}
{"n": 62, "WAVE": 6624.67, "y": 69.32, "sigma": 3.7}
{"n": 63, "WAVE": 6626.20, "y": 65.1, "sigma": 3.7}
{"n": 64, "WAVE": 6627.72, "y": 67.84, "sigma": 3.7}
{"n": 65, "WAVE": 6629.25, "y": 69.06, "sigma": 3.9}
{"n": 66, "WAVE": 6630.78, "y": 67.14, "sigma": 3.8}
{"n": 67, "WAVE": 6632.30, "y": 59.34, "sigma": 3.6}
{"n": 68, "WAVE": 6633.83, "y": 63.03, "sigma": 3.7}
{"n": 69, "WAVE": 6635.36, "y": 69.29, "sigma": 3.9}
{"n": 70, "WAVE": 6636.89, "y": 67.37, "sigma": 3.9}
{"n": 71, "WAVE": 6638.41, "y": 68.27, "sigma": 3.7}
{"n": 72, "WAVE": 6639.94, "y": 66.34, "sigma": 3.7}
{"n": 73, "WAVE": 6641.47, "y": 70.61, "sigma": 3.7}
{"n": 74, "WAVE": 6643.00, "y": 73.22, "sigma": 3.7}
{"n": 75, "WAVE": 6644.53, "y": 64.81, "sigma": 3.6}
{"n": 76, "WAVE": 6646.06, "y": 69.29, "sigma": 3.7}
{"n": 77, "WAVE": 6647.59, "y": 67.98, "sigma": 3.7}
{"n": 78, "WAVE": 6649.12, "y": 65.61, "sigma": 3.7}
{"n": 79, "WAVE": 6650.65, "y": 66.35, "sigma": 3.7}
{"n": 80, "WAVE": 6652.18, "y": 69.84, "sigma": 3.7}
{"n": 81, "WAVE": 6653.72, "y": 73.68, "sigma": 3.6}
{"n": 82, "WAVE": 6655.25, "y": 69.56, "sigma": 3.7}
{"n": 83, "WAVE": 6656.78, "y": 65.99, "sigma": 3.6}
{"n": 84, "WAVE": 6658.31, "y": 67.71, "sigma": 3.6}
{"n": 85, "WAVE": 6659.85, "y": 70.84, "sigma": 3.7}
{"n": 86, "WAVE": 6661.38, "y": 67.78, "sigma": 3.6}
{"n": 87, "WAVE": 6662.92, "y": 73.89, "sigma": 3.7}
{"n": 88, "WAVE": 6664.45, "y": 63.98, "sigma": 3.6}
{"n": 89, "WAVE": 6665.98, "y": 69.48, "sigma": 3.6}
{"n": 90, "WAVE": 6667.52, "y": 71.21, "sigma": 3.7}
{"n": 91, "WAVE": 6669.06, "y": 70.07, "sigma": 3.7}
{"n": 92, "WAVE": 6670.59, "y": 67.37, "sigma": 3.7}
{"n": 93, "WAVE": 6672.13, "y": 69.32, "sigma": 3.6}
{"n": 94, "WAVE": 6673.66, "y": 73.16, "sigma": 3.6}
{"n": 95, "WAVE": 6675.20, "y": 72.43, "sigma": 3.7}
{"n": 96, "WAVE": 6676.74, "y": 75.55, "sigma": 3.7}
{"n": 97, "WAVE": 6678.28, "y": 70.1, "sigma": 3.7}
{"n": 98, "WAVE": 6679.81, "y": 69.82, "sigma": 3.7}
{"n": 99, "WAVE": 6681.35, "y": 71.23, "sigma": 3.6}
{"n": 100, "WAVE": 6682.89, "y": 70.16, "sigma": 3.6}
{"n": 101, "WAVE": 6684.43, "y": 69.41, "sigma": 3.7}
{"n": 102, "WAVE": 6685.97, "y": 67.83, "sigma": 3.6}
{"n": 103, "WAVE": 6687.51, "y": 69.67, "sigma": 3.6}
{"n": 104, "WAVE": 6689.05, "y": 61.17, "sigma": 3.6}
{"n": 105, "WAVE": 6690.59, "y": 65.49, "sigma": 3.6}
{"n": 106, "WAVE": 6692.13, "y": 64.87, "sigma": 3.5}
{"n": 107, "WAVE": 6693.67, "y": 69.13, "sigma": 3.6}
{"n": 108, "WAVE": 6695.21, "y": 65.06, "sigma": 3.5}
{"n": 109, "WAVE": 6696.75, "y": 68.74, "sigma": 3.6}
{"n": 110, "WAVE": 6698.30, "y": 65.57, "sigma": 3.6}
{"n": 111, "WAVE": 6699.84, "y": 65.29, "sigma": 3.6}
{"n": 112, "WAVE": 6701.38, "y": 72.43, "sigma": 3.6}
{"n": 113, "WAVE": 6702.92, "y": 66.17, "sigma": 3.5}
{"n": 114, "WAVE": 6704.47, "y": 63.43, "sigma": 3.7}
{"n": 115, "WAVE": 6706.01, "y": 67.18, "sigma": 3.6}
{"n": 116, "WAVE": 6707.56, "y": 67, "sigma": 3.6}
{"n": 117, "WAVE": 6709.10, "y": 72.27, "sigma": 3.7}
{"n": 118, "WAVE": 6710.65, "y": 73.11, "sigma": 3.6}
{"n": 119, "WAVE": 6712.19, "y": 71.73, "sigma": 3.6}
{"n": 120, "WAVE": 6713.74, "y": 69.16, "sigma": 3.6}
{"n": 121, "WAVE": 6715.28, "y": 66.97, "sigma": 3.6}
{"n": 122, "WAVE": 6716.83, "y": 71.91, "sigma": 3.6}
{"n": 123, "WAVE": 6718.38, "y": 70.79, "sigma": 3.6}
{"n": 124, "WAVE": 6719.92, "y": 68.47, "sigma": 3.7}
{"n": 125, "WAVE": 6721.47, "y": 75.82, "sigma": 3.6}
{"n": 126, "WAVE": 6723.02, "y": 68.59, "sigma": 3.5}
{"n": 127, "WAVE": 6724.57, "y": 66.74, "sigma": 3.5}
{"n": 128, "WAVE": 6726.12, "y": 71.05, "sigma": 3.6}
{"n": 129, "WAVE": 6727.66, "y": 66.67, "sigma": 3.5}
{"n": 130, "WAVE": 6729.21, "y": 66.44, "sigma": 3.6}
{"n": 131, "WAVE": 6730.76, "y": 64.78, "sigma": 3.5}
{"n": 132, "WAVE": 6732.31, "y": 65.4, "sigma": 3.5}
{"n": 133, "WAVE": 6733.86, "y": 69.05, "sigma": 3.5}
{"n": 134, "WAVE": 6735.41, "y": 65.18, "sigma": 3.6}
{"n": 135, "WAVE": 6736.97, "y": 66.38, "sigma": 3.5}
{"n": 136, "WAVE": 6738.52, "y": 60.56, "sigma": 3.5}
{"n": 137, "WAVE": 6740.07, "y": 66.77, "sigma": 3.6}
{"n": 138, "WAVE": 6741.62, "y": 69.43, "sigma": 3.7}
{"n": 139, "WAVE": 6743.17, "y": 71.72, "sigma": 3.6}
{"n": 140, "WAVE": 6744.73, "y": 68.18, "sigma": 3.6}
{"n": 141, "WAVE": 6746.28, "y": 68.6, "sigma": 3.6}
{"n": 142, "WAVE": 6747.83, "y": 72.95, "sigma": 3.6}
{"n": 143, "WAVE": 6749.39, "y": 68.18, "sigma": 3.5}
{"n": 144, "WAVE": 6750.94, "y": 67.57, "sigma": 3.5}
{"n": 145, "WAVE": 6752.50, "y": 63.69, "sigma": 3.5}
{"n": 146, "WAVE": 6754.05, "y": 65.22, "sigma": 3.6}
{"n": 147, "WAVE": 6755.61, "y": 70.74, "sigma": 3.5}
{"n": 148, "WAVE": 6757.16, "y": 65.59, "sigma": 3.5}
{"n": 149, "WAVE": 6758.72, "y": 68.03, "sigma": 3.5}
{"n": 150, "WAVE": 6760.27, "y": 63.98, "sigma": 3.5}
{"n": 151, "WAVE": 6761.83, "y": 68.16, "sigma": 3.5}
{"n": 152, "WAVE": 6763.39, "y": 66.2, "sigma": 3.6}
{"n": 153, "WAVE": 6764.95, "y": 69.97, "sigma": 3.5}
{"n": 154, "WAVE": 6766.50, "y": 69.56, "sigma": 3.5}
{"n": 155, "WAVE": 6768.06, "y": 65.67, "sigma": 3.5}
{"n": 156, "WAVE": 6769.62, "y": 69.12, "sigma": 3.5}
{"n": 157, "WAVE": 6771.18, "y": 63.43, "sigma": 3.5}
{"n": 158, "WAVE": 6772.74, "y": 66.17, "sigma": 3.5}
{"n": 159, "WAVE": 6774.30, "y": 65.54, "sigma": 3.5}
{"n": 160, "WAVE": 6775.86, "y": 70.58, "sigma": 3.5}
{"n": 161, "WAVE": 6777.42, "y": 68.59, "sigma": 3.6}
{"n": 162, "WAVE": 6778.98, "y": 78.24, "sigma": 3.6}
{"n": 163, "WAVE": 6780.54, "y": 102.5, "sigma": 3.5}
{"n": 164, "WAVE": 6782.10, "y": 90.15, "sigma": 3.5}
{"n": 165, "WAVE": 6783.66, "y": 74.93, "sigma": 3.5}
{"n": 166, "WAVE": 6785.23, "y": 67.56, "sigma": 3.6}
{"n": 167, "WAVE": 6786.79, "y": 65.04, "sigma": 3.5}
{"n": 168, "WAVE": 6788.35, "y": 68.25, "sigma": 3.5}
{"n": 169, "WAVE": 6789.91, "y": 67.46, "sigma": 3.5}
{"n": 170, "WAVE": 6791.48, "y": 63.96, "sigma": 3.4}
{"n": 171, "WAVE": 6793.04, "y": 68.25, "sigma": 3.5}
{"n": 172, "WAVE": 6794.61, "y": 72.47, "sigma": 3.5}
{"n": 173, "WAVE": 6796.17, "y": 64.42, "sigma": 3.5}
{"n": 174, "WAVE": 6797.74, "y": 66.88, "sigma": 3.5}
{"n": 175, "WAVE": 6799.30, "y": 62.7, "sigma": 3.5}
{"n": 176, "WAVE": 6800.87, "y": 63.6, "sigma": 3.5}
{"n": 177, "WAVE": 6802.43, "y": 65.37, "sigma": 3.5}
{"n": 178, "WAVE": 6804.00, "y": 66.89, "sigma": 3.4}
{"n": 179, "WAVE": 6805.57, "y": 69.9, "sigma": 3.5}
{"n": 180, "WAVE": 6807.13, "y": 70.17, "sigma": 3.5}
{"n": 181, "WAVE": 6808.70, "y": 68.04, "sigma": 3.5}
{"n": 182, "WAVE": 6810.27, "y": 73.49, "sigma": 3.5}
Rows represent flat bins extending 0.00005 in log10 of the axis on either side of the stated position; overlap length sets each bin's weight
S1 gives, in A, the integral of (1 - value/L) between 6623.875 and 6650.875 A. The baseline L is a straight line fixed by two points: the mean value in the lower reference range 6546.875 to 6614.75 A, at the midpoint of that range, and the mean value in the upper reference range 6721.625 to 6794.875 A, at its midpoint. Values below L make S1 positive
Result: 1.5 A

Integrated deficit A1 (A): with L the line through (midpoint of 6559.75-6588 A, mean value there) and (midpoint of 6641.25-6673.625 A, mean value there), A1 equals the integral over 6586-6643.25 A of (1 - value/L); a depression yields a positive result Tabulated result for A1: 0.8 A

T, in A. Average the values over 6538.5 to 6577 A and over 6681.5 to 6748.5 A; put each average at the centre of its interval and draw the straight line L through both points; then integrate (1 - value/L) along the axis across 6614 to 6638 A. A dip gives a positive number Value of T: 0.9 A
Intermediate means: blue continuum 72.6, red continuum 68.1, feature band 67.9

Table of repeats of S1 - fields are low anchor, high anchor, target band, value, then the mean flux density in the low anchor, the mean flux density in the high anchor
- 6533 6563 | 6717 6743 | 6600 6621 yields -0.2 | 72.6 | 67.8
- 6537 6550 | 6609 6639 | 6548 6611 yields -1.9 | 71.5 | 68.5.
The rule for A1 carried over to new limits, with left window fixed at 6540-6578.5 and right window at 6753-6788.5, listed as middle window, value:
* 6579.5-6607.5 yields 0.2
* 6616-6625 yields 0.4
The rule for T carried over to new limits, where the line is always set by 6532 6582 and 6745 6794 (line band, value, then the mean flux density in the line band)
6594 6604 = -0.01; 72.4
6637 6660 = 0.98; 68.6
